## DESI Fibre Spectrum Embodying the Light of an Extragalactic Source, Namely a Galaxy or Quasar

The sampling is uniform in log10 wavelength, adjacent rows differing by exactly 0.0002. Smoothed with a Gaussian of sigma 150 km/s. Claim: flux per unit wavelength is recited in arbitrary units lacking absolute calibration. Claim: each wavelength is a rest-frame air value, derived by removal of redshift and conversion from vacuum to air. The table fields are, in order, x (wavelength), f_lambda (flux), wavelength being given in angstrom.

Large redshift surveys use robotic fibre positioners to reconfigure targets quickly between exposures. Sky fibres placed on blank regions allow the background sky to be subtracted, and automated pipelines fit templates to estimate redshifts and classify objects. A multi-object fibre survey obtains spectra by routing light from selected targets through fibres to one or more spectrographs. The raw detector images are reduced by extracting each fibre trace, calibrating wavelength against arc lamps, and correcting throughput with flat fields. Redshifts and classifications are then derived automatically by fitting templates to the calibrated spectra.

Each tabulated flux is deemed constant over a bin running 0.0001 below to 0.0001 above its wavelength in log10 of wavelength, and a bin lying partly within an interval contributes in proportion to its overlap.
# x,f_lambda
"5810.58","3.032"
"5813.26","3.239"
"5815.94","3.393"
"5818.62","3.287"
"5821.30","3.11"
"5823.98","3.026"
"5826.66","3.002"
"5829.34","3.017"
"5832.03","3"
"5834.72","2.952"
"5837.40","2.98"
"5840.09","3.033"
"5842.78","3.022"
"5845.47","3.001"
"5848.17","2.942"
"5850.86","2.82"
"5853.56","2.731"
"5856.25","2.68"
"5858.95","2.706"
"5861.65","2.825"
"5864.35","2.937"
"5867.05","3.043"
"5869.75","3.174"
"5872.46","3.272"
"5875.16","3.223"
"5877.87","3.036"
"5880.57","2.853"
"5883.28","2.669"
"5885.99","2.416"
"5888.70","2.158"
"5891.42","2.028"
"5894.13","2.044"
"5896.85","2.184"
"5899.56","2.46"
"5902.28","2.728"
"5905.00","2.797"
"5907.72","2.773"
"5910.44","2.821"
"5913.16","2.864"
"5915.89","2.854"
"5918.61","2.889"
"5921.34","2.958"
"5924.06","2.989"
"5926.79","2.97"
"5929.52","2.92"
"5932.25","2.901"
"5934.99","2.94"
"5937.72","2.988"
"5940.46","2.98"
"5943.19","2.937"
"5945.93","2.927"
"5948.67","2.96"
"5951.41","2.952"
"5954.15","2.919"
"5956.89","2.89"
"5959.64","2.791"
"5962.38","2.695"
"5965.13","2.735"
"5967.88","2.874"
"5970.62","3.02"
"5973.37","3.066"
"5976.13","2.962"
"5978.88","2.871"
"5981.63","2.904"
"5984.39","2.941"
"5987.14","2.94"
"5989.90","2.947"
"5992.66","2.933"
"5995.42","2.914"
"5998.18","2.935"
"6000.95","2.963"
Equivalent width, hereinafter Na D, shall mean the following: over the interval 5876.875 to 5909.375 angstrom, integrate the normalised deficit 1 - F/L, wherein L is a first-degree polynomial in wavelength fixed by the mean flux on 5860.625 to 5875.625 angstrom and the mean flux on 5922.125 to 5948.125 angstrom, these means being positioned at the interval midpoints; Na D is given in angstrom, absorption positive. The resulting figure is 5.6 angstrom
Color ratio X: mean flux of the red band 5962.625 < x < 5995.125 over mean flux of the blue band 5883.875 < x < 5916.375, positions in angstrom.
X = 1.2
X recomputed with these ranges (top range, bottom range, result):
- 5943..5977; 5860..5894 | 1.05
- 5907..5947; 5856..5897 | 1.07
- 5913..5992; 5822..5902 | 1.04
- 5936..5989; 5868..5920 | 1.08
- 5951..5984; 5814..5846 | 0.94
